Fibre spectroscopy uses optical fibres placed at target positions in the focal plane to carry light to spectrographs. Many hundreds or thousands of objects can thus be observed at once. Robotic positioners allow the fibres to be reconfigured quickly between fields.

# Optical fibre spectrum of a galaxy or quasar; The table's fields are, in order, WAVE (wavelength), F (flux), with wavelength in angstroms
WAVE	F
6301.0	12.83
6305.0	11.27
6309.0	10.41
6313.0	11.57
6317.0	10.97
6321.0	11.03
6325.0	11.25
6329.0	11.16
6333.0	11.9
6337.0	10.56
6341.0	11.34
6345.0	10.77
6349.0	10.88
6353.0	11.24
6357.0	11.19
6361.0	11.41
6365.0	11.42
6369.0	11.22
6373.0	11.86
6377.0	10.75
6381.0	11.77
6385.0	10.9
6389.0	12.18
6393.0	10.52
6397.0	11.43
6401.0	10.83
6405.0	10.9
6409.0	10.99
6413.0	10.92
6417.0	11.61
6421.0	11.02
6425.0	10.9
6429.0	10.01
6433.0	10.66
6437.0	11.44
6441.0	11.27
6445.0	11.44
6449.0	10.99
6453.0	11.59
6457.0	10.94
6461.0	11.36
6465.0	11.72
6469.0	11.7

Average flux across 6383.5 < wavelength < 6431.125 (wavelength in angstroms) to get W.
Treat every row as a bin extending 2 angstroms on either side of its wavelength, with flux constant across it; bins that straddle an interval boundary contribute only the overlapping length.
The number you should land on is 11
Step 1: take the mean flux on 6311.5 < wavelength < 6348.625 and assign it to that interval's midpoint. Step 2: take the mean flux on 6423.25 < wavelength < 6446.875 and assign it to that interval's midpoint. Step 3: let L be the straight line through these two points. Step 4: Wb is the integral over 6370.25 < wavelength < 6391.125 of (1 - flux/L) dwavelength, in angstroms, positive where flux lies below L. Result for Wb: -0.8 angstroms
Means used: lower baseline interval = 11.2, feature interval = 11.5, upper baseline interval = 11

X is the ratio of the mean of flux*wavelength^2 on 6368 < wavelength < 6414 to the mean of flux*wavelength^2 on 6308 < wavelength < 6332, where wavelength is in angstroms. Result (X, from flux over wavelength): 1.03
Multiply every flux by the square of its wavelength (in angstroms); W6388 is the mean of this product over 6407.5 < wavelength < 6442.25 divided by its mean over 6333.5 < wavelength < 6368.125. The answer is 1.0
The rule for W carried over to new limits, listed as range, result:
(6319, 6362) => 11.2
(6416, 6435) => 10.8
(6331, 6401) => 11.2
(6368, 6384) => 11.4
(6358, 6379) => 11.3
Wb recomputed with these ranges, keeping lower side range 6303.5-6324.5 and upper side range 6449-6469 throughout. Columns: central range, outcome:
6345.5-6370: -0.1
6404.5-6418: 0.2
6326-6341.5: -0.2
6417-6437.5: 0.9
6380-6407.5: 0.1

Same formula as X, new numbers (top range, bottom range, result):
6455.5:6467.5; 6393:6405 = 1.06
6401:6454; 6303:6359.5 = 1.02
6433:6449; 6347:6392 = 1.01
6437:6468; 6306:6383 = 1.05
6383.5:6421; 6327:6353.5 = 1.02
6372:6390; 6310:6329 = 1.04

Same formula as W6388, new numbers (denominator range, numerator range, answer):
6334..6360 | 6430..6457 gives 1.04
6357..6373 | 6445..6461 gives 1.01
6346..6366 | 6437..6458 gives 1.04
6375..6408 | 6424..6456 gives 1.00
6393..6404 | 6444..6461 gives 1.04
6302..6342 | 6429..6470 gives 1.05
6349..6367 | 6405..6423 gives 1.00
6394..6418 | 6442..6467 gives 1.04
